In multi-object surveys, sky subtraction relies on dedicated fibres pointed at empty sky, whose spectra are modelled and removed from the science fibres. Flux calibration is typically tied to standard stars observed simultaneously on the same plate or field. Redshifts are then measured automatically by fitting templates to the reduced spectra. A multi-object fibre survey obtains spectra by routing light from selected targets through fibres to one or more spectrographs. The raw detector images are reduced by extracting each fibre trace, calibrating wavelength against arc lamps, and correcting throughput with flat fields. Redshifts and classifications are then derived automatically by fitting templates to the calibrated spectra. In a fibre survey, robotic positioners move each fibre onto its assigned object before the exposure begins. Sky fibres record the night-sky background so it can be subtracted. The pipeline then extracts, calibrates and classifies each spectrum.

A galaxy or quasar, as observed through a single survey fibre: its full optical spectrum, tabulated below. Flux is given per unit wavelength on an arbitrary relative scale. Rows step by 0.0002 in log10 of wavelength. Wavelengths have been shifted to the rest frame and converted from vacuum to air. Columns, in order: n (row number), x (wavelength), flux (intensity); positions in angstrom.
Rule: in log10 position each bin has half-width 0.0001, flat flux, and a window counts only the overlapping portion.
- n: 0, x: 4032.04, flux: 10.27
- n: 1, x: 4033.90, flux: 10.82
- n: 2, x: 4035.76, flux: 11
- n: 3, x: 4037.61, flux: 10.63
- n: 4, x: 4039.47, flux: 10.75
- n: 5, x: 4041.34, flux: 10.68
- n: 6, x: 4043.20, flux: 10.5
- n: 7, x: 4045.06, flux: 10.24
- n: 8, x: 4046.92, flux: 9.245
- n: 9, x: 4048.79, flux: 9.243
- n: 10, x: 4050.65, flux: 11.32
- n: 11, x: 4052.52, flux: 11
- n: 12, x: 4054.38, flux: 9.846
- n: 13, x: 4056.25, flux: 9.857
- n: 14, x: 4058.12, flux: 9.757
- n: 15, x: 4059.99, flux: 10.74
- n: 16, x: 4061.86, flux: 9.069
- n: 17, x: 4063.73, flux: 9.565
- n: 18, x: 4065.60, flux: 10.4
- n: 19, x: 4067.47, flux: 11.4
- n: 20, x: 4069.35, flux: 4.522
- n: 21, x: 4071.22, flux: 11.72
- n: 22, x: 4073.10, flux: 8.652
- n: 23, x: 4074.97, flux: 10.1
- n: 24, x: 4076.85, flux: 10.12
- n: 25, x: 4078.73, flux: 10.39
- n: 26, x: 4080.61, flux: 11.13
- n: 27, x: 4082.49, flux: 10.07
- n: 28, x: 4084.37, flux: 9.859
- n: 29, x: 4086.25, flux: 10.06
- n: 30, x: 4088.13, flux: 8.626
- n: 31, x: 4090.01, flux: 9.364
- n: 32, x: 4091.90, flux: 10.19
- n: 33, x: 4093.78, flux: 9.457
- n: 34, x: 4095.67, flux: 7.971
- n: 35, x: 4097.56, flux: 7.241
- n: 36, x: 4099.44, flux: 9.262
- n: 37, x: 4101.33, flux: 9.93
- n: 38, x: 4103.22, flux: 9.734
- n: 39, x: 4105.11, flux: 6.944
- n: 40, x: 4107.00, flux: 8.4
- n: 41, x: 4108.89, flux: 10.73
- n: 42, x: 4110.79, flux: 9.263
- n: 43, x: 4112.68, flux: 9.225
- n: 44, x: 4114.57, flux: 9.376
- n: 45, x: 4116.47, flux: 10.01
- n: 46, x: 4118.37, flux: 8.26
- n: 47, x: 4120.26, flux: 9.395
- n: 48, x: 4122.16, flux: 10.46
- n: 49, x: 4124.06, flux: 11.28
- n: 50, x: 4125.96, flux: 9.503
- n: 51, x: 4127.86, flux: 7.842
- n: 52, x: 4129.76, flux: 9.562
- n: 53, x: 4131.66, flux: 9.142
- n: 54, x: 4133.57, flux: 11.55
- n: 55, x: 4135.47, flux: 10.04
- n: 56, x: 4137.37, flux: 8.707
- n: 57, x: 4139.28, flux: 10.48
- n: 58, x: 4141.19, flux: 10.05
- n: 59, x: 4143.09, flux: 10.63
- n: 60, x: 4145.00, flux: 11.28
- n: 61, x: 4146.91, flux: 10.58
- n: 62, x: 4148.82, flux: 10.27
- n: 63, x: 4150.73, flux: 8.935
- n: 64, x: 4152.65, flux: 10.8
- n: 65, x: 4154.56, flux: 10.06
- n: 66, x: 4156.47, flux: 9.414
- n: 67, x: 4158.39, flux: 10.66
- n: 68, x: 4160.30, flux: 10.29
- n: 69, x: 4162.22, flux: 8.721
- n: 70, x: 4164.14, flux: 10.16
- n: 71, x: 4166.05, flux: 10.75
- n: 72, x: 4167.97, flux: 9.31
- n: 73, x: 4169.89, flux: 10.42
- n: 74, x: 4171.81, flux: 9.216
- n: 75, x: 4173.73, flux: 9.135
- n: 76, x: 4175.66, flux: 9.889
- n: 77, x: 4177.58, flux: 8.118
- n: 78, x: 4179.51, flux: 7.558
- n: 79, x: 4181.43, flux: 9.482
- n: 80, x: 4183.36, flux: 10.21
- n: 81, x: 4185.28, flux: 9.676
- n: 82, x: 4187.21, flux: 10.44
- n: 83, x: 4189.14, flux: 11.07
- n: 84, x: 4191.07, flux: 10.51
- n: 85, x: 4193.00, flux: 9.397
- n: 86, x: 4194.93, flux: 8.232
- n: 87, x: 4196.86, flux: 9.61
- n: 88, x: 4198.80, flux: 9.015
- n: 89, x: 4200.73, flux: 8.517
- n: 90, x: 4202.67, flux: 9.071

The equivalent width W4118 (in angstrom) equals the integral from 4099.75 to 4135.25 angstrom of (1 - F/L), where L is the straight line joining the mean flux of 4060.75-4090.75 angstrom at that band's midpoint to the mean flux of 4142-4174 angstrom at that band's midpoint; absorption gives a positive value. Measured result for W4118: 1.4 angstrom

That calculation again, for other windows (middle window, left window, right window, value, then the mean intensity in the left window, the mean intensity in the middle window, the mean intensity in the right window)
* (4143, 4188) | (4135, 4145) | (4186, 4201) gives 0.3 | 10.1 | 9.81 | 9.65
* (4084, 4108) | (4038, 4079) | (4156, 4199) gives 2.1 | 9.96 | 8.99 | 9.63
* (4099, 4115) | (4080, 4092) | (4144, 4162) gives 1.2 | 9.85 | 9.2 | 10.2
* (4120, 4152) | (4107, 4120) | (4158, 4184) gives -1.9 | 9.39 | 10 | 9.53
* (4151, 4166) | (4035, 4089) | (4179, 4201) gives -0.5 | 10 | 10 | 9.55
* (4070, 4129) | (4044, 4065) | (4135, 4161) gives 3.5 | 10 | 9.48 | 10.2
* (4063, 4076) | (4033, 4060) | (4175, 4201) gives 0.9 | 10.4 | 9.48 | 9.43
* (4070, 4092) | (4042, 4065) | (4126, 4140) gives -0.1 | 10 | 9.94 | 9.6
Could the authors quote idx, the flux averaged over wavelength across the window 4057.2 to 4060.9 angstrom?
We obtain 10.2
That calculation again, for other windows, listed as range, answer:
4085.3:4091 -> 9.36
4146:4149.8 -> 10.4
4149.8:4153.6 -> 9.85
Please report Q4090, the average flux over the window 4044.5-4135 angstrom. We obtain 9.6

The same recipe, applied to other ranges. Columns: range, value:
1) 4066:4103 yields 9.49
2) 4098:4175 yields 9.73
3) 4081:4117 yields 9.27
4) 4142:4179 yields 9.9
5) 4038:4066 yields 10.2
